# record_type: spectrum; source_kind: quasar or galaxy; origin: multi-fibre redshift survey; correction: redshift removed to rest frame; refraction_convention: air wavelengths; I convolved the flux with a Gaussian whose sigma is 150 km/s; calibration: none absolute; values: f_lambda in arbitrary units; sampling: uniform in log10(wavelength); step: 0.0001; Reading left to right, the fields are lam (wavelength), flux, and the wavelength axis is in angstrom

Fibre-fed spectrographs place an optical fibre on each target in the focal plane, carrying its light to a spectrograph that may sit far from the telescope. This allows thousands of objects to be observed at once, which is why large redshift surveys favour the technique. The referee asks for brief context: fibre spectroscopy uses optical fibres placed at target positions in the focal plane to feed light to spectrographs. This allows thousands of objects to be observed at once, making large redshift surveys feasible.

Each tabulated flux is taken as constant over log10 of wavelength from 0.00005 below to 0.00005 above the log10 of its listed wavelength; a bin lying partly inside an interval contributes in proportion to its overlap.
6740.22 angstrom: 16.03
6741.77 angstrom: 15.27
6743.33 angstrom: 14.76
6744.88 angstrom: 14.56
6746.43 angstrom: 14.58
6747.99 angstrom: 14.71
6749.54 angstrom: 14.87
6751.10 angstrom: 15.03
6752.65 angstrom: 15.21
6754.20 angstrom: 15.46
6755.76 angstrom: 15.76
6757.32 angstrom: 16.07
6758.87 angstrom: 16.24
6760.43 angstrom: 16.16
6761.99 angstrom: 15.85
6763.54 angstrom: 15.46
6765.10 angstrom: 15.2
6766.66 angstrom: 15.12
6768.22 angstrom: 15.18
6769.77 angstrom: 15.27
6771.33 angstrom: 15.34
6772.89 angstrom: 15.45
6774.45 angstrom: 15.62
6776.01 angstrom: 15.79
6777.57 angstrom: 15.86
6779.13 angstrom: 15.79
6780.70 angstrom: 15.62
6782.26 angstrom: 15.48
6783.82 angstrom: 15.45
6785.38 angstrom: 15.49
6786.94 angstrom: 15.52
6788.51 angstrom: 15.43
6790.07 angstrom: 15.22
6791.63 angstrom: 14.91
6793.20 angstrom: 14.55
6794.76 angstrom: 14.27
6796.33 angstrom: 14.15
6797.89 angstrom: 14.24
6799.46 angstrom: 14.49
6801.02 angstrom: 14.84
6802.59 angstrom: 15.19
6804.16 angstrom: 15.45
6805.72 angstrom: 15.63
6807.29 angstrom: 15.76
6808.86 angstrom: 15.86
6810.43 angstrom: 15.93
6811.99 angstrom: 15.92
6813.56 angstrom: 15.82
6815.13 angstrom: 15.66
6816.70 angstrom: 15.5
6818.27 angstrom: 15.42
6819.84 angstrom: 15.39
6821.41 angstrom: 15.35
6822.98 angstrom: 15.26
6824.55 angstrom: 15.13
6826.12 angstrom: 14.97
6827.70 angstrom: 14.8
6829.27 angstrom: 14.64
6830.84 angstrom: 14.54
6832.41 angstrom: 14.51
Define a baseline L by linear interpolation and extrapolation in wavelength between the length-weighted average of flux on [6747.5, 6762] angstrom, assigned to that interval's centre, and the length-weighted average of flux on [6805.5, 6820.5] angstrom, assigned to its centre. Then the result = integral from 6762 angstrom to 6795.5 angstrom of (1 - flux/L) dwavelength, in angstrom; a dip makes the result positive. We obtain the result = 0.5 angstrom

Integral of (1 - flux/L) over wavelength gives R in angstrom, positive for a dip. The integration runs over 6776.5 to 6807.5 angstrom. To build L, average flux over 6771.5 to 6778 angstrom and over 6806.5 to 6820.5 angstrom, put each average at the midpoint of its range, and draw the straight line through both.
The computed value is 1.0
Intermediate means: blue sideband 15.6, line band 15.2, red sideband 15.7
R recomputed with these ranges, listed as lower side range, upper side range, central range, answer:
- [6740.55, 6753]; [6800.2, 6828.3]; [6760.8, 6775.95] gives -0.4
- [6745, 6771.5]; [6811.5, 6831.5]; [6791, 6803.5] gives 0.6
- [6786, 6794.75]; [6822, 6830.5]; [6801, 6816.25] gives -0.7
